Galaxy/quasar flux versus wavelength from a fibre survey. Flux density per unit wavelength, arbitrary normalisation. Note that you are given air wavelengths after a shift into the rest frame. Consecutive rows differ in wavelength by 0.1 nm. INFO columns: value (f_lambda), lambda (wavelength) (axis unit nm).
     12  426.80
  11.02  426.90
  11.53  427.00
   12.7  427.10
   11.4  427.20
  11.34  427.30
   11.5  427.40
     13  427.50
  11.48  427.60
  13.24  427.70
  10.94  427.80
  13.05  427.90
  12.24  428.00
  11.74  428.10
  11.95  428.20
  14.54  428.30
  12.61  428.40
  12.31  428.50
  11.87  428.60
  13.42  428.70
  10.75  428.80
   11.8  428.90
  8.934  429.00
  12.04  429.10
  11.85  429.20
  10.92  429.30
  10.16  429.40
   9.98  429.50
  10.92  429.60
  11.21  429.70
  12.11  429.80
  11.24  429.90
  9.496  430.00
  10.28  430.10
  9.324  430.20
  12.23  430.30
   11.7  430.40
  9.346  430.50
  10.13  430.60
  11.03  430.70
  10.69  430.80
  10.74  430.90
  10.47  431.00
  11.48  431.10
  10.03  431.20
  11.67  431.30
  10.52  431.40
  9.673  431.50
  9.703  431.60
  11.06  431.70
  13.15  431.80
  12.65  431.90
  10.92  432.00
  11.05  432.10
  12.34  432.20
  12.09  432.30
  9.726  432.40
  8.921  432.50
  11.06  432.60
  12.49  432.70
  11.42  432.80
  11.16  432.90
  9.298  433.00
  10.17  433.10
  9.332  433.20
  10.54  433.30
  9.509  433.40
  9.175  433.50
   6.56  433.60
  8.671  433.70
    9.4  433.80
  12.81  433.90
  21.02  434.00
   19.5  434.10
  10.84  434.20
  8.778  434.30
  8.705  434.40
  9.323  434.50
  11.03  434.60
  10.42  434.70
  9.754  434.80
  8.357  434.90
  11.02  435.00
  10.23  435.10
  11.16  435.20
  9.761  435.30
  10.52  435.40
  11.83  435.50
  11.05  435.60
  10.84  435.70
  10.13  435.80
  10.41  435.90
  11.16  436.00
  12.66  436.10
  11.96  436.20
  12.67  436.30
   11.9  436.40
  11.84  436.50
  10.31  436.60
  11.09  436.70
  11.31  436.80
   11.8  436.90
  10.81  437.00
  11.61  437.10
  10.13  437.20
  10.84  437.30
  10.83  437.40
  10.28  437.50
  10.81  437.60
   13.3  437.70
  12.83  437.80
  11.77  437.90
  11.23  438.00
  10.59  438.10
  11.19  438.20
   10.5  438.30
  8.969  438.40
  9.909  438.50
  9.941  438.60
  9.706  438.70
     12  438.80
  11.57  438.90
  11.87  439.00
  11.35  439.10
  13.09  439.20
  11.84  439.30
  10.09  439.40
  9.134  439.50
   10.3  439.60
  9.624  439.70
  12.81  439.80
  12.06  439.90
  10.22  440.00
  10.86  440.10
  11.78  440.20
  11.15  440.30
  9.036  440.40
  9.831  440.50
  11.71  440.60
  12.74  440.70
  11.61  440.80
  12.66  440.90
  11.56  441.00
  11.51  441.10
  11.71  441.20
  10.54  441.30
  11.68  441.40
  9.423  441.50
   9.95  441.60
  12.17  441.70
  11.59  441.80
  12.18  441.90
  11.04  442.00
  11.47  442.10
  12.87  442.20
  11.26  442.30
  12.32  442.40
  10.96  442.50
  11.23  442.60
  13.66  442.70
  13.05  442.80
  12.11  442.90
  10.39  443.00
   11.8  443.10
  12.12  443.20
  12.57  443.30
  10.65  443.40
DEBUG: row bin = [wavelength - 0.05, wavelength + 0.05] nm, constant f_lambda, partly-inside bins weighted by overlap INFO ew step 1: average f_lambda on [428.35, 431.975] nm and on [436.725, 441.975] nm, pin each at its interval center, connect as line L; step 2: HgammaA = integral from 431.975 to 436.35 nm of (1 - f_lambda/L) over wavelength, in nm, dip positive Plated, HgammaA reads 0.07 nm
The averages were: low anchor 11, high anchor 11.1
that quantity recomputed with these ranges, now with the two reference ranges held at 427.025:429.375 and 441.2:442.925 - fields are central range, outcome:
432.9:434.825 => 0.165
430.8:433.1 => 0.176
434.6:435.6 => 0.117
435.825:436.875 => 0.023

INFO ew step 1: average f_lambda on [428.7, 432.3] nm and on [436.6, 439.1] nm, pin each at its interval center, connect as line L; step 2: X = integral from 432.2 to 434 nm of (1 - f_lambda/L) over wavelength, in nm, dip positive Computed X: 0.08 nm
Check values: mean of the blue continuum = 11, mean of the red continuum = 11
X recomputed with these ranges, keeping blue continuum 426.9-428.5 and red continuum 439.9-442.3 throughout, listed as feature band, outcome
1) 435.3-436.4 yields 0.03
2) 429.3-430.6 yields 0.15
